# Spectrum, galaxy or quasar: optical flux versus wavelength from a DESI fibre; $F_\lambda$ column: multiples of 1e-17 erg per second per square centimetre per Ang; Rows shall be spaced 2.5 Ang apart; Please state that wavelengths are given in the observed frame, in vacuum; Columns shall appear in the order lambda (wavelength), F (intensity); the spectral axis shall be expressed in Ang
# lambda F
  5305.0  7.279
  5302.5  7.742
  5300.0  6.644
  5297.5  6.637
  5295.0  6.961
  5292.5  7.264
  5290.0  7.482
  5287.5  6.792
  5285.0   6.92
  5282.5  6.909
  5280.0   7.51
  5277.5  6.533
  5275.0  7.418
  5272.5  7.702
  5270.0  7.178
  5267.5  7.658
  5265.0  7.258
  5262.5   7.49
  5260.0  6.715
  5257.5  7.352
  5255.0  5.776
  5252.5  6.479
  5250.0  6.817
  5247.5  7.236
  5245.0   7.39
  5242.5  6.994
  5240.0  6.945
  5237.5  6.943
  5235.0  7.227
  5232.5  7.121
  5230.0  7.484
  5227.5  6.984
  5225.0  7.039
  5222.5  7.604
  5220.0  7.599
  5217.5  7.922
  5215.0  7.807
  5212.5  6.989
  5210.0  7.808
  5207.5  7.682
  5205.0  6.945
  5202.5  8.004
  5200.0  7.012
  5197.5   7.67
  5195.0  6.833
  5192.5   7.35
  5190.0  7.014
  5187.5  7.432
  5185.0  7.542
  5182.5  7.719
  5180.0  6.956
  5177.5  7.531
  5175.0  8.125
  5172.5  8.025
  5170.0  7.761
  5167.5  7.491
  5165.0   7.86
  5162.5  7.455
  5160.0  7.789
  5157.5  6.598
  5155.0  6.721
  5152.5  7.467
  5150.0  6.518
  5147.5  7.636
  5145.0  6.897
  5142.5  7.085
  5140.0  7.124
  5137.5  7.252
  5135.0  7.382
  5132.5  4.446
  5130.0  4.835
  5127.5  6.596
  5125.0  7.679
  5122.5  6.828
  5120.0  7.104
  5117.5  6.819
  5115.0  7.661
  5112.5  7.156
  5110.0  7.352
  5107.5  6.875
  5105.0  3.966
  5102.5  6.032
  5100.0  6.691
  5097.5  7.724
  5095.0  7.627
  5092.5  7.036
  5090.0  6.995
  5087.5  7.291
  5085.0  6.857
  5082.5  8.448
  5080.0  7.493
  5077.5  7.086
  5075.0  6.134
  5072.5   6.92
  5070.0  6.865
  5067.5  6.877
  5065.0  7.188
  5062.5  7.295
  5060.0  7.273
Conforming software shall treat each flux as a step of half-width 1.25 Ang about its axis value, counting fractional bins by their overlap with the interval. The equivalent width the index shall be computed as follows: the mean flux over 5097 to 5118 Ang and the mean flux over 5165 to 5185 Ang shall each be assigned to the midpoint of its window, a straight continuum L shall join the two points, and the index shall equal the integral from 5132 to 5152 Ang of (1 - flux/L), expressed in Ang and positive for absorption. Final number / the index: 0.7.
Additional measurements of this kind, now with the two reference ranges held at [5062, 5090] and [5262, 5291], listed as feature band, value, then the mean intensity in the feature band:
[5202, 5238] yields -1.0 Ang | 7.41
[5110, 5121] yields -0.1 Ang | 7.21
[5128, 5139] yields 1.7 Ang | 6.05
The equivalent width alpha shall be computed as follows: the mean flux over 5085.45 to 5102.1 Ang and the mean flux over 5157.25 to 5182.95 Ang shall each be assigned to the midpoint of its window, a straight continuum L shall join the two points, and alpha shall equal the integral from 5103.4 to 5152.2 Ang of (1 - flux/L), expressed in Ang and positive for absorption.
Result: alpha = 4.3 Ang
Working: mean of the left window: 7.15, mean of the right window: 7.61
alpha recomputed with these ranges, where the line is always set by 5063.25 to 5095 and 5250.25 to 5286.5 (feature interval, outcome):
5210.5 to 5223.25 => -0.9 Ang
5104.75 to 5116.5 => 0.5 Ang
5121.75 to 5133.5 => 1.7 Ang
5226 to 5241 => -0.1 Ang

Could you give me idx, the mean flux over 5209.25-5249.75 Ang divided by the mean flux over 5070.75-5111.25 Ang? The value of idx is 1.1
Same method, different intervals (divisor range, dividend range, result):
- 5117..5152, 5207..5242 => 1.09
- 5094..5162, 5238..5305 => 1.04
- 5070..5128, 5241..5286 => 1.01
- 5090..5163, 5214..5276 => 1.05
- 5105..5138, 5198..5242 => 1.11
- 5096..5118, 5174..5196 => 1.10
